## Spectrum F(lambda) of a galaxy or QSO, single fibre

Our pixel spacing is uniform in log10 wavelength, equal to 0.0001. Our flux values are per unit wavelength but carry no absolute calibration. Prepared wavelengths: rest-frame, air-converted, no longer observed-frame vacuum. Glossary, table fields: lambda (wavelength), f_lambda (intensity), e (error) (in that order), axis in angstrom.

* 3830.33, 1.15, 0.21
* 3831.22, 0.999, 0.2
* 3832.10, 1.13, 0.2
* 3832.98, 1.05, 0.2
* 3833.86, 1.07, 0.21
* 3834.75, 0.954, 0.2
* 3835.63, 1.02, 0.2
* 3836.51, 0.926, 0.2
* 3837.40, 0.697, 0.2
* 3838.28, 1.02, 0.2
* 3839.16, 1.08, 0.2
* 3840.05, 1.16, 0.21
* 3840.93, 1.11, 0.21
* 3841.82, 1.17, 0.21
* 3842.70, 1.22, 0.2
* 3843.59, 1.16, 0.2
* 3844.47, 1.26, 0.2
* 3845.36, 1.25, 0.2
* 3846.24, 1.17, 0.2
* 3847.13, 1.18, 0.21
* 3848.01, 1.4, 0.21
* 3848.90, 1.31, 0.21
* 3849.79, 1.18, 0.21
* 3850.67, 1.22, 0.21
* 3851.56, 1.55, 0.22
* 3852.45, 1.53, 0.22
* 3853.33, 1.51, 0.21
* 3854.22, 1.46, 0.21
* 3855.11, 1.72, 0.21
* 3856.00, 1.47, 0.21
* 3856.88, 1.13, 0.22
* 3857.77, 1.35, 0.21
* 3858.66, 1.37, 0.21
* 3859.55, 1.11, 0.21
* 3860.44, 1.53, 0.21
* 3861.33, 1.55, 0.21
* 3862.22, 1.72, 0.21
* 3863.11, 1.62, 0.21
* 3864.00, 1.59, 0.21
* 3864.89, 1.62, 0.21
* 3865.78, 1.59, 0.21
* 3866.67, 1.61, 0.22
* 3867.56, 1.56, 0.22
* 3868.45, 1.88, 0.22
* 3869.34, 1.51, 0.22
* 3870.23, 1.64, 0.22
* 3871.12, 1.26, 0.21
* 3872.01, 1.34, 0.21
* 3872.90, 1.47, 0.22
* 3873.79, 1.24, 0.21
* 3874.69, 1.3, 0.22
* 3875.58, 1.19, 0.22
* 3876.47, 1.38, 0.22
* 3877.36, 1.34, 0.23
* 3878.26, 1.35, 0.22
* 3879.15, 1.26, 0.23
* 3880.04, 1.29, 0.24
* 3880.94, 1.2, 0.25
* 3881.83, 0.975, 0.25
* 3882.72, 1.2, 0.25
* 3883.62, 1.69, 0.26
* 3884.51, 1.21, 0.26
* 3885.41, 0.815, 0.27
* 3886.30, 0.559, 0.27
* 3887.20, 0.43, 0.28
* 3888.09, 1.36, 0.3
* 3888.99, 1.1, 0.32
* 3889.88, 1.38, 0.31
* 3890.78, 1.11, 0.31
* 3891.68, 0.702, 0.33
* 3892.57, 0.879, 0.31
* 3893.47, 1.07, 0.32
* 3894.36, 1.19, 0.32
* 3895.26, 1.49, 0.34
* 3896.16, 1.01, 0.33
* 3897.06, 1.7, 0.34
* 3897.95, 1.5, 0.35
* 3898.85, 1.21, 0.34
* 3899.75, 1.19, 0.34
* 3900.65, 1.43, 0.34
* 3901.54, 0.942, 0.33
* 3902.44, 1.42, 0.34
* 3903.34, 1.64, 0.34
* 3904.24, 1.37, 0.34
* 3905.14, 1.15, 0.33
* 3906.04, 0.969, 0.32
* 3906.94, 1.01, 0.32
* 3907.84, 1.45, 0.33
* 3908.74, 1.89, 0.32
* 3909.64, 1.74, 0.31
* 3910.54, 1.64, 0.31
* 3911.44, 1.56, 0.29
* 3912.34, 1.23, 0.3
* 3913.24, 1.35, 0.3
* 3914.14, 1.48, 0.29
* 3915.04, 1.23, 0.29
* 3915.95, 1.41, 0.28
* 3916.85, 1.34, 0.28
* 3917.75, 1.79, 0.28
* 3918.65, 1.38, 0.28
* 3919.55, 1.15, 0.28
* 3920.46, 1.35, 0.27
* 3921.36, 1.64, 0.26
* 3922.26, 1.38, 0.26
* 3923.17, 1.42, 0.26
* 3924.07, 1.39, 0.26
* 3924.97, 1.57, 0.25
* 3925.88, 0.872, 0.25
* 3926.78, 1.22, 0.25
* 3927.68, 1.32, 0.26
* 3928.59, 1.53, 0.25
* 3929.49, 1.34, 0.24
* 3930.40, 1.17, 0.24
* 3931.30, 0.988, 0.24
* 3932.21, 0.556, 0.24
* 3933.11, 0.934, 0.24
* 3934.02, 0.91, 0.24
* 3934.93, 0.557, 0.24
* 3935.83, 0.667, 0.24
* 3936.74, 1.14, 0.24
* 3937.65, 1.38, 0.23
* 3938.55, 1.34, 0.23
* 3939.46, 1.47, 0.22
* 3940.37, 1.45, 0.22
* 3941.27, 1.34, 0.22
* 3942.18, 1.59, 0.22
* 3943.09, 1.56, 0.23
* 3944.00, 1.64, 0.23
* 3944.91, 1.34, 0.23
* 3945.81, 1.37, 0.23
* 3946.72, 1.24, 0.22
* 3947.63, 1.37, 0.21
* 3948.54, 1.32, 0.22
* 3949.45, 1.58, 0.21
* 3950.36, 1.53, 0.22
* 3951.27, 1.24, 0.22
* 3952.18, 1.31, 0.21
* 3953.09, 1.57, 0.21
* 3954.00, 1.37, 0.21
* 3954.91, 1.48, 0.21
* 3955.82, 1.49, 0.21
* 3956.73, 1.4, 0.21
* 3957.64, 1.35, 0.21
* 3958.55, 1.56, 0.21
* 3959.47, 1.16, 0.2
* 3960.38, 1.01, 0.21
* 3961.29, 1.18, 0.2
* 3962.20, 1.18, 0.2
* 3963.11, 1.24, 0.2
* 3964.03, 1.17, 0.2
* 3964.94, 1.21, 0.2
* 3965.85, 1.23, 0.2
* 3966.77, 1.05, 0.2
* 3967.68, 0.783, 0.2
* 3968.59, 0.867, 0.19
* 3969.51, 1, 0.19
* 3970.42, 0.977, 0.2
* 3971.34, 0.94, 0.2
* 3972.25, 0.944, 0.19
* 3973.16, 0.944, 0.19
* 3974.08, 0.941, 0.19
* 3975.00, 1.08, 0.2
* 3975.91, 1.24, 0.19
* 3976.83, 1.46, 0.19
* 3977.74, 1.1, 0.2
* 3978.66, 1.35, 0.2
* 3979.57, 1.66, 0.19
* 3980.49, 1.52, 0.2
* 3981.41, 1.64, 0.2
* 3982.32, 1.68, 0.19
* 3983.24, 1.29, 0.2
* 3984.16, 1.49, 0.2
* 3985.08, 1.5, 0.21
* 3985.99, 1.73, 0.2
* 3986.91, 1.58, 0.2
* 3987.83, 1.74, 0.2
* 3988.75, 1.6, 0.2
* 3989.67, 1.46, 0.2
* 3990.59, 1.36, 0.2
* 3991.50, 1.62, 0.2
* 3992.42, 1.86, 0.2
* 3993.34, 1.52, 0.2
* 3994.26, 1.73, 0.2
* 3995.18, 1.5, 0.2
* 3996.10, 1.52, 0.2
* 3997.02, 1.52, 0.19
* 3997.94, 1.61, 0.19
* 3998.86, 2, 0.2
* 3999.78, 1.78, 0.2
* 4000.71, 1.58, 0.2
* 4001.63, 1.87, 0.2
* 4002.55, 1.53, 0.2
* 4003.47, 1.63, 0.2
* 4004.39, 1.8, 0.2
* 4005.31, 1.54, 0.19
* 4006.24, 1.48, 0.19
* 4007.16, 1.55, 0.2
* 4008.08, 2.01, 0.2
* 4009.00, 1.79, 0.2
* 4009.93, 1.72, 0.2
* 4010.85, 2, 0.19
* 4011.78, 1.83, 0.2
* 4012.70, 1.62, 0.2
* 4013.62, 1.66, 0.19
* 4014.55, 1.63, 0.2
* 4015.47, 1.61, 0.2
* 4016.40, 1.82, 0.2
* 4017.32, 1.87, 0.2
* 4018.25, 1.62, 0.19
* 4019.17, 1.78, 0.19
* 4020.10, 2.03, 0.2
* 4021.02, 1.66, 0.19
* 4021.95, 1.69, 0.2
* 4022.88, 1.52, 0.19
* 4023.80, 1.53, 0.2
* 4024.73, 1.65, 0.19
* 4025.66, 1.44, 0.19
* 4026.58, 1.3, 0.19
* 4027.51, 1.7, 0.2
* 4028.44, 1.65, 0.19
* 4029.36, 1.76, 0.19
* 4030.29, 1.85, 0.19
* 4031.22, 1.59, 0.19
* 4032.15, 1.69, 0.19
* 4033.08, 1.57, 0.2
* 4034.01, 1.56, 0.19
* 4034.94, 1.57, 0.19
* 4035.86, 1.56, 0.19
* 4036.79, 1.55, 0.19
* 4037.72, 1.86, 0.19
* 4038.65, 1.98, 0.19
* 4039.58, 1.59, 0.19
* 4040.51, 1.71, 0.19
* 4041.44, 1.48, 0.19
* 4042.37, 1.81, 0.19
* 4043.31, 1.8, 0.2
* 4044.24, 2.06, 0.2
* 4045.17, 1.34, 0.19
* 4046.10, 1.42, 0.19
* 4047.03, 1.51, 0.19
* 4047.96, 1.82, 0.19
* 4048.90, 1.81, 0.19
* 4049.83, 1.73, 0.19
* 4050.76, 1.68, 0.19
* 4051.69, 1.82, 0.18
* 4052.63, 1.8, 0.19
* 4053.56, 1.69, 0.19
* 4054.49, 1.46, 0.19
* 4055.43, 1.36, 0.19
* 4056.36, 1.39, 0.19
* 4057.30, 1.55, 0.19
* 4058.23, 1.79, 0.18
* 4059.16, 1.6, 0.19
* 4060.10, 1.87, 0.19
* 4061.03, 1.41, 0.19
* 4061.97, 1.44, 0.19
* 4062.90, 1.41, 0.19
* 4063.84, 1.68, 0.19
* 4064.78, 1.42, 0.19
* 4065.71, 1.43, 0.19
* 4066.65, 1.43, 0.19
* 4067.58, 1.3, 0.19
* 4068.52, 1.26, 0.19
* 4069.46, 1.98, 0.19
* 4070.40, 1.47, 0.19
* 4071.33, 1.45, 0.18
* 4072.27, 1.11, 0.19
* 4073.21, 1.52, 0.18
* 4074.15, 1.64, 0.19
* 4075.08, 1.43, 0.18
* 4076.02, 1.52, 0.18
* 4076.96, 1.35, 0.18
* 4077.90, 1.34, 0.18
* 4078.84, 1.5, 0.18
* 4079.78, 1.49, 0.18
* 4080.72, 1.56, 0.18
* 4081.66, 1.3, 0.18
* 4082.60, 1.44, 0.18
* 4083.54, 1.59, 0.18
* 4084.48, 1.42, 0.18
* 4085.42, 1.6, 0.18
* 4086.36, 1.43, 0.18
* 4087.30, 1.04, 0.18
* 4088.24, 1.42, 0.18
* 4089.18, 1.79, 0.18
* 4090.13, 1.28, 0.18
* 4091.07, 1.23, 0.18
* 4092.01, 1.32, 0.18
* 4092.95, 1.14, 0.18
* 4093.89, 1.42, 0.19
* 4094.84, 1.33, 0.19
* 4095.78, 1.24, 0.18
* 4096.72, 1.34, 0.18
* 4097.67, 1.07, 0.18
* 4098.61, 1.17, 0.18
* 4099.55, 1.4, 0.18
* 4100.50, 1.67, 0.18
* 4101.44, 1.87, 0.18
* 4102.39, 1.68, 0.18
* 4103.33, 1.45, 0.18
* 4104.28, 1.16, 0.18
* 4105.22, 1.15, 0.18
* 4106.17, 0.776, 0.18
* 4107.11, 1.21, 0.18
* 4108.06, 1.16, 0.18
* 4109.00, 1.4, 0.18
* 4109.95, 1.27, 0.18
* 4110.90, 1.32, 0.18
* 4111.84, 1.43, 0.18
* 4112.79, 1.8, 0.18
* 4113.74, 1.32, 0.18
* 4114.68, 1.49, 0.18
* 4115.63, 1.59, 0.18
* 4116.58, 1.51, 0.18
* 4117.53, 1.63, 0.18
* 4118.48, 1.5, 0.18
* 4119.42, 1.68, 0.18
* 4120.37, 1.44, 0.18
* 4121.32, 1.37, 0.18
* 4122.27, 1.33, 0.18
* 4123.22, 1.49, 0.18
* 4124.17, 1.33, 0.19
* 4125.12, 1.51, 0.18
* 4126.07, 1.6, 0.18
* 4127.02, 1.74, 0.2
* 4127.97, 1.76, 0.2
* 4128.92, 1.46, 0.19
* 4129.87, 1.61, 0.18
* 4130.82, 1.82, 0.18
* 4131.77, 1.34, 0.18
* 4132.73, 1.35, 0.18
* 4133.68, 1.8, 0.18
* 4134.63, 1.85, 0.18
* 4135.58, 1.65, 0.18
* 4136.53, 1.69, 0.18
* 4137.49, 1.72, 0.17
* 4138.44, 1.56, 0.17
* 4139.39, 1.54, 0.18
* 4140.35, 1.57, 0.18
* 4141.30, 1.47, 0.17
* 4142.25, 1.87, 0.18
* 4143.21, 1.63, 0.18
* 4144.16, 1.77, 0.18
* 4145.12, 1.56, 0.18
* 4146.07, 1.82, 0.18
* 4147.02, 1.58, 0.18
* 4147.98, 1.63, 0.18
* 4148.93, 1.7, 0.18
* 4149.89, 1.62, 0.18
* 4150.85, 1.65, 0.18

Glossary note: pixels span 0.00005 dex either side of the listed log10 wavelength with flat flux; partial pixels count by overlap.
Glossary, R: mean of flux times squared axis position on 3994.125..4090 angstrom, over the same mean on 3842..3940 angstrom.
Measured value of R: 1.3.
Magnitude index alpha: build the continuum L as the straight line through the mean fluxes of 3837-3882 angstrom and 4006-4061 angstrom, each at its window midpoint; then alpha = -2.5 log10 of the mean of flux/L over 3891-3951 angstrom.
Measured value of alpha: 0.13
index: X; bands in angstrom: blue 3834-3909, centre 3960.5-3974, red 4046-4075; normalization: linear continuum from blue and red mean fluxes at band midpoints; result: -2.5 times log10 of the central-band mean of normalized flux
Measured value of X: 0.33 mag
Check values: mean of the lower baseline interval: 1.28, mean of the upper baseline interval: 1.56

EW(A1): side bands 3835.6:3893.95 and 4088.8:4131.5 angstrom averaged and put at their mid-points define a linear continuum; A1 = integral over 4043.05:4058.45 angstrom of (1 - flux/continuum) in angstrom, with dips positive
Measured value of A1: -2.8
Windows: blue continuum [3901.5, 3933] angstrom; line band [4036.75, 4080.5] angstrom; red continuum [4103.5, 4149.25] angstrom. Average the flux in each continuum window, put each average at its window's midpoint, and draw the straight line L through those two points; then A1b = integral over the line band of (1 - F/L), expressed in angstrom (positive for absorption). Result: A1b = -3.4 angstrom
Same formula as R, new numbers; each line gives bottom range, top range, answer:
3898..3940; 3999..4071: 1.36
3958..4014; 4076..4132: 1.05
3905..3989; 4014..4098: 1.25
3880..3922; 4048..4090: 1.29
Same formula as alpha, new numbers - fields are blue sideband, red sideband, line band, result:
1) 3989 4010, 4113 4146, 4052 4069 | 0.07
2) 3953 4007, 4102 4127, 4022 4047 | -0.16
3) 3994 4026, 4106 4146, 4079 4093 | 0.12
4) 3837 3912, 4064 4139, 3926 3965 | 0.07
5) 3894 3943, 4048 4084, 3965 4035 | -0.07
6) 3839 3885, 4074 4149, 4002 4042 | -0.16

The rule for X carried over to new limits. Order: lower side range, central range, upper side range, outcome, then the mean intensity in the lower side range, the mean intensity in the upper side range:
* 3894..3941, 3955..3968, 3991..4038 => 0.19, 1.3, 1.67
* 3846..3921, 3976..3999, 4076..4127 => -0.13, 1.34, 1.41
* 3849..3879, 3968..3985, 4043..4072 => 0.23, 1.45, 1.58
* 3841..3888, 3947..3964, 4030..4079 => 0.08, 1.34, 1.58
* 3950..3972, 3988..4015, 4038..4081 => -0.22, 1.22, 1.57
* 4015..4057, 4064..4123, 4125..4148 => 0.17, 1.66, 1.64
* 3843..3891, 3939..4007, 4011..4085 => 0.06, 1.34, 1.6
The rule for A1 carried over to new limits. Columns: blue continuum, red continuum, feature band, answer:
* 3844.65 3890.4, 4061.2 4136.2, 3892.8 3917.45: 0.1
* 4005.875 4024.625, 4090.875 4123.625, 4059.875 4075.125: 0.5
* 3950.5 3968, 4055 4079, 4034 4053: -3.3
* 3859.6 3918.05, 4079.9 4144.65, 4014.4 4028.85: -2.5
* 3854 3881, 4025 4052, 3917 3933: 2.4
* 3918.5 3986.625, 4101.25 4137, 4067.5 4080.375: -0.3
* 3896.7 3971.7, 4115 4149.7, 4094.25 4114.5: 2.7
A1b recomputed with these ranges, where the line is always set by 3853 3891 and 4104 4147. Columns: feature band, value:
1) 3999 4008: -1.46 angstrom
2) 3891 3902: 1.40 angstrom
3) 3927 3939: 2.78 angstrom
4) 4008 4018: -2.25 angstrom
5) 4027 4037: -1.29 angstrom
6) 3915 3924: -0.24 angstrom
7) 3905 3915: -0.24 angstrom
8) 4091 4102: 1.02 angstrom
